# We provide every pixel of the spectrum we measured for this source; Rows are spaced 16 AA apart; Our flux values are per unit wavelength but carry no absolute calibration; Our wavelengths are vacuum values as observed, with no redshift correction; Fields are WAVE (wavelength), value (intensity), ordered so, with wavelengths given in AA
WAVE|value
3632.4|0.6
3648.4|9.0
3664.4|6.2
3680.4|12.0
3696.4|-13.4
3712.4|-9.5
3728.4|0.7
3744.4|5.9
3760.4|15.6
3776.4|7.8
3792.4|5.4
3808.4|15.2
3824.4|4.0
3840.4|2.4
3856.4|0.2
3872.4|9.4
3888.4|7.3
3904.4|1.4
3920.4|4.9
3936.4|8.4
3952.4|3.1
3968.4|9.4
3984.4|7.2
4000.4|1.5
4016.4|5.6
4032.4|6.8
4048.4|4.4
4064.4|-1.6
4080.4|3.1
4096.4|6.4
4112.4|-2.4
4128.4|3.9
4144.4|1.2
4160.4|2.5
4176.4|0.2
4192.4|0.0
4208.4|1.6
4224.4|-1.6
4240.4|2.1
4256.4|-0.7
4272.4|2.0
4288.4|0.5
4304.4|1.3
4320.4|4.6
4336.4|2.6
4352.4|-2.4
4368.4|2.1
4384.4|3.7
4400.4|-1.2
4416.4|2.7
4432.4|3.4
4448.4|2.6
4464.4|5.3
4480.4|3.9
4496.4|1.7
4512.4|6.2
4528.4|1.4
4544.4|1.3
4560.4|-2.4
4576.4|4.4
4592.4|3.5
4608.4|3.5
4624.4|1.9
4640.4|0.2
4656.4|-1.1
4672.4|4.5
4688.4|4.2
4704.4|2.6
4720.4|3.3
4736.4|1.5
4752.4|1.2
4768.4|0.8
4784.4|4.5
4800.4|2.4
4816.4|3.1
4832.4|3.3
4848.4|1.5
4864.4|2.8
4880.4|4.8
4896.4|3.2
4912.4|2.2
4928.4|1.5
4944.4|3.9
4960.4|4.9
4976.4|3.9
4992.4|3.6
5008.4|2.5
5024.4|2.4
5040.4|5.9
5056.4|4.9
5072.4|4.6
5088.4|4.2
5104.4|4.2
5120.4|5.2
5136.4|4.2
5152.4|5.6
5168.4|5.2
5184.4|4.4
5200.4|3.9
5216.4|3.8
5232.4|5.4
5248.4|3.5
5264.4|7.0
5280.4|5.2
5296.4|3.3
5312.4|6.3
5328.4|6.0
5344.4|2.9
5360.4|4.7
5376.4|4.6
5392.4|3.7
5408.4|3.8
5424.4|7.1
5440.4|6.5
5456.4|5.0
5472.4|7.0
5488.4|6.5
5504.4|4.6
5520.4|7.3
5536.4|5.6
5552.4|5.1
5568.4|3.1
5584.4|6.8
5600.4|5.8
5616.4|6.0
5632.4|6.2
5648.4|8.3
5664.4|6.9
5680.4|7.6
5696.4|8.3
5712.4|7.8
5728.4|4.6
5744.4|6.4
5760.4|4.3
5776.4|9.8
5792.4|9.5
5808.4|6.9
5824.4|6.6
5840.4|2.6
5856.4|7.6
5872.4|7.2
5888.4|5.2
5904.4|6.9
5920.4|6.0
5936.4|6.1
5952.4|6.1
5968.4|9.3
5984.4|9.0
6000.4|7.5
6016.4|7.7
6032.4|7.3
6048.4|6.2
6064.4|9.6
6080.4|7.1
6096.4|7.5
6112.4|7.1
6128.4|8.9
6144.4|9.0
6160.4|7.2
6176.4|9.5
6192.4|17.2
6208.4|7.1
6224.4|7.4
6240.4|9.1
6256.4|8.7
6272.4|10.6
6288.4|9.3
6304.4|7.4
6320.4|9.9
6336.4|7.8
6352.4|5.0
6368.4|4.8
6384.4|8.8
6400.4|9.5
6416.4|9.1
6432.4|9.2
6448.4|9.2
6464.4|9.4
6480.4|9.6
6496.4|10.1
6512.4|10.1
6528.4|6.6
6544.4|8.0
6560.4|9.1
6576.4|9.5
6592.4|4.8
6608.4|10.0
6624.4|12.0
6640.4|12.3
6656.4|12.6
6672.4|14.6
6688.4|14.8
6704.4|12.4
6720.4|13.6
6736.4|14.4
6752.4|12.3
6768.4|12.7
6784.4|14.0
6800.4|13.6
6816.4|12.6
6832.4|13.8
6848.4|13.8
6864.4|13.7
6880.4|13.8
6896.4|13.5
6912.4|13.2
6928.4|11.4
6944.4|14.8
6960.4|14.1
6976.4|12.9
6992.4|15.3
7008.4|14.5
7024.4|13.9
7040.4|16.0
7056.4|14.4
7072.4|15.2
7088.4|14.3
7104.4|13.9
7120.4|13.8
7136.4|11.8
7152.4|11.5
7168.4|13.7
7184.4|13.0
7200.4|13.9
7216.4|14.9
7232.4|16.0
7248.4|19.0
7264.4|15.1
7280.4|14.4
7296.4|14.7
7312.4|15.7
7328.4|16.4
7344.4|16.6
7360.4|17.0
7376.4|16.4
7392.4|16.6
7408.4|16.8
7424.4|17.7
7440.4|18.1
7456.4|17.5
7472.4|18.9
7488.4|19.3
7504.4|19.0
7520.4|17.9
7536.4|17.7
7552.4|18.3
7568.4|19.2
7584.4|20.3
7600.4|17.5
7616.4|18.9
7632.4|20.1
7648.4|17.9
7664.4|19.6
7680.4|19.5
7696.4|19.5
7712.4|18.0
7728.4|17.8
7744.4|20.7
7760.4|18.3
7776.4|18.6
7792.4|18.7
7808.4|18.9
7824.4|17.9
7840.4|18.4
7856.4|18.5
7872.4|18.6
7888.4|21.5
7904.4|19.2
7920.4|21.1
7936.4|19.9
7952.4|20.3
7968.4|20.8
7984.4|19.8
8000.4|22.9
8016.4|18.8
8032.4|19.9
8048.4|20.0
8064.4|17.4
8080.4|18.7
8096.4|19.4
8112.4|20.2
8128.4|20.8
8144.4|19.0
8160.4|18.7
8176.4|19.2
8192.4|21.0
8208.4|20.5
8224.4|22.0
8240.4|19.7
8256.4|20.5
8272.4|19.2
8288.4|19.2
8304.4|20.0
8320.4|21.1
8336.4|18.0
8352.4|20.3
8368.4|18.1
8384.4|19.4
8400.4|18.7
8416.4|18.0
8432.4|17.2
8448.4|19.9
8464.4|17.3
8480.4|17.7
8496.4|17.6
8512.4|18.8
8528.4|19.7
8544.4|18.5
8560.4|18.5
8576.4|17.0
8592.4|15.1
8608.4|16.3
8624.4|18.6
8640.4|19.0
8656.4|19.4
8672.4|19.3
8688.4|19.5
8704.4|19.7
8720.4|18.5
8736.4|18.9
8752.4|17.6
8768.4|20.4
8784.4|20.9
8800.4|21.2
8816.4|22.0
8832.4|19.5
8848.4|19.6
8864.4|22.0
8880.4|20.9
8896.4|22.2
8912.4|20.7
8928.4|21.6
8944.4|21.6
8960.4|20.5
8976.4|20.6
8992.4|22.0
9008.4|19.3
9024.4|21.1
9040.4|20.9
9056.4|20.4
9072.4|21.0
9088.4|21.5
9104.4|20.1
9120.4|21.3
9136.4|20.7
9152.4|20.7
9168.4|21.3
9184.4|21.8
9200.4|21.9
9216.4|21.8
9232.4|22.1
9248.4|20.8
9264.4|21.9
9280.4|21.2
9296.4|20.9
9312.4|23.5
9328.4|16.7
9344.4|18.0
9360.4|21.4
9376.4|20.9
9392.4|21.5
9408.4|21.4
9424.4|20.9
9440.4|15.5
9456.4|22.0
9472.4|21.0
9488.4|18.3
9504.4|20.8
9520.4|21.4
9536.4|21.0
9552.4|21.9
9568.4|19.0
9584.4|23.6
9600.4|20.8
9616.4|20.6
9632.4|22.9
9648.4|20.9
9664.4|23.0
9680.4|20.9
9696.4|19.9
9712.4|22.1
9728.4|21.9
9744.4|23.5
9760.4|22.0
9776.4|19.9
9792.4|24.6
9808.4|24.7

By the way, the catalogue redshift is 0.660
